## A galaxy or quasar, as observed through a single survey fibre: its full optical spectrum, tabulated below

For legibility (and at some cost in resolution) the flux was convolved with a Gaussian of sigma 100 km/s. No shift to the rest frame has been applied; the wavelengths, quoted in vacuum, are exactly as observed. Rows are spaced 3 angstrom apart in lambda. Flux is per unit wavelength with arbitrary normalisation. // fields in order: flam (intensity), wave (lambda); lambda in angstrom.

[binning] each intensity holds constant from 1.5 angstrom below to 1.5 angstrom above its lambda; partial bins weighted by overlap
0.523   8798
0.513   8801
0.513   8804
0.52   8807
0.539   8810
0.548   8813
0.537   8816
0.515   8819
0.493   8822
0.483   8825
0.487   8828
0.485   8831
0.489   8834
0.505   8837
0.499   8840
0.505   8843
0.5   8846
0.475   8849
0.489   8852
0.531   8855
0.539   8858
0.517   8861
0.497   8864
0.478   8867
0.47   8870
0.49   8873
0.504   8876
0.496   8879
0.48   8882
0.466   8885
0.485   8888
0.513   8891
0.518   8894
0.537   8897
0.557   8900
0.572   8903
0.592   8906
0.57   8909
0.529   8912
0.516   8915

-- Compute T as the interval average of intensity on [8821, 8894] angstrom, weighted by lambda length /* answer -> 0.495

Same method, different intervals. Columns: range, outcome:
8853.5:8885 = 0.499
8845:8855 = 0.494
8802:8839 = 0.509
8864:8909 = 0.513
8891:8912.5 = 0.552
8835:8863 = 0.506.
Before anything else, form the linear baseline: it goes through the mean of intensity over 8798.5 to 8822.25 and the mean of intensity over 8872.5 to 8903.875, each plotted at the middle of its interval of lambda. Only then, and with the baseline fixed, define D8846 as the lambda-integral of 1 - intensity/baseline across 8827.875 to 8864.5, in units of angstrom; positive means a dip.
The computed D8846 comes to 1.1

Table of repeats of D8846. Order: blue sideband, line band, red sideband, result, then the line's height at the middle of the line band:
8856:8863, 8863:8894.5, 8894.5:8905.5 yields 2.9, 0.54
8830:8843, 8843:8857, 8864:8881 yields -0.2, 0.493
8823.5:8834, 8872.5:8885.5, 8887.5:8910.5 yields 1.0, 0.528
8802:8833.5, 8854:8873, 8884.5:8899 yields 0.2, 0.509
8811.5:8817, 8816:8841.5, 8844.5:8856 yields 1.3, 0.525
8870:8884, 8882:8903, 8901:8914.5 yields 0.5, 0.526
